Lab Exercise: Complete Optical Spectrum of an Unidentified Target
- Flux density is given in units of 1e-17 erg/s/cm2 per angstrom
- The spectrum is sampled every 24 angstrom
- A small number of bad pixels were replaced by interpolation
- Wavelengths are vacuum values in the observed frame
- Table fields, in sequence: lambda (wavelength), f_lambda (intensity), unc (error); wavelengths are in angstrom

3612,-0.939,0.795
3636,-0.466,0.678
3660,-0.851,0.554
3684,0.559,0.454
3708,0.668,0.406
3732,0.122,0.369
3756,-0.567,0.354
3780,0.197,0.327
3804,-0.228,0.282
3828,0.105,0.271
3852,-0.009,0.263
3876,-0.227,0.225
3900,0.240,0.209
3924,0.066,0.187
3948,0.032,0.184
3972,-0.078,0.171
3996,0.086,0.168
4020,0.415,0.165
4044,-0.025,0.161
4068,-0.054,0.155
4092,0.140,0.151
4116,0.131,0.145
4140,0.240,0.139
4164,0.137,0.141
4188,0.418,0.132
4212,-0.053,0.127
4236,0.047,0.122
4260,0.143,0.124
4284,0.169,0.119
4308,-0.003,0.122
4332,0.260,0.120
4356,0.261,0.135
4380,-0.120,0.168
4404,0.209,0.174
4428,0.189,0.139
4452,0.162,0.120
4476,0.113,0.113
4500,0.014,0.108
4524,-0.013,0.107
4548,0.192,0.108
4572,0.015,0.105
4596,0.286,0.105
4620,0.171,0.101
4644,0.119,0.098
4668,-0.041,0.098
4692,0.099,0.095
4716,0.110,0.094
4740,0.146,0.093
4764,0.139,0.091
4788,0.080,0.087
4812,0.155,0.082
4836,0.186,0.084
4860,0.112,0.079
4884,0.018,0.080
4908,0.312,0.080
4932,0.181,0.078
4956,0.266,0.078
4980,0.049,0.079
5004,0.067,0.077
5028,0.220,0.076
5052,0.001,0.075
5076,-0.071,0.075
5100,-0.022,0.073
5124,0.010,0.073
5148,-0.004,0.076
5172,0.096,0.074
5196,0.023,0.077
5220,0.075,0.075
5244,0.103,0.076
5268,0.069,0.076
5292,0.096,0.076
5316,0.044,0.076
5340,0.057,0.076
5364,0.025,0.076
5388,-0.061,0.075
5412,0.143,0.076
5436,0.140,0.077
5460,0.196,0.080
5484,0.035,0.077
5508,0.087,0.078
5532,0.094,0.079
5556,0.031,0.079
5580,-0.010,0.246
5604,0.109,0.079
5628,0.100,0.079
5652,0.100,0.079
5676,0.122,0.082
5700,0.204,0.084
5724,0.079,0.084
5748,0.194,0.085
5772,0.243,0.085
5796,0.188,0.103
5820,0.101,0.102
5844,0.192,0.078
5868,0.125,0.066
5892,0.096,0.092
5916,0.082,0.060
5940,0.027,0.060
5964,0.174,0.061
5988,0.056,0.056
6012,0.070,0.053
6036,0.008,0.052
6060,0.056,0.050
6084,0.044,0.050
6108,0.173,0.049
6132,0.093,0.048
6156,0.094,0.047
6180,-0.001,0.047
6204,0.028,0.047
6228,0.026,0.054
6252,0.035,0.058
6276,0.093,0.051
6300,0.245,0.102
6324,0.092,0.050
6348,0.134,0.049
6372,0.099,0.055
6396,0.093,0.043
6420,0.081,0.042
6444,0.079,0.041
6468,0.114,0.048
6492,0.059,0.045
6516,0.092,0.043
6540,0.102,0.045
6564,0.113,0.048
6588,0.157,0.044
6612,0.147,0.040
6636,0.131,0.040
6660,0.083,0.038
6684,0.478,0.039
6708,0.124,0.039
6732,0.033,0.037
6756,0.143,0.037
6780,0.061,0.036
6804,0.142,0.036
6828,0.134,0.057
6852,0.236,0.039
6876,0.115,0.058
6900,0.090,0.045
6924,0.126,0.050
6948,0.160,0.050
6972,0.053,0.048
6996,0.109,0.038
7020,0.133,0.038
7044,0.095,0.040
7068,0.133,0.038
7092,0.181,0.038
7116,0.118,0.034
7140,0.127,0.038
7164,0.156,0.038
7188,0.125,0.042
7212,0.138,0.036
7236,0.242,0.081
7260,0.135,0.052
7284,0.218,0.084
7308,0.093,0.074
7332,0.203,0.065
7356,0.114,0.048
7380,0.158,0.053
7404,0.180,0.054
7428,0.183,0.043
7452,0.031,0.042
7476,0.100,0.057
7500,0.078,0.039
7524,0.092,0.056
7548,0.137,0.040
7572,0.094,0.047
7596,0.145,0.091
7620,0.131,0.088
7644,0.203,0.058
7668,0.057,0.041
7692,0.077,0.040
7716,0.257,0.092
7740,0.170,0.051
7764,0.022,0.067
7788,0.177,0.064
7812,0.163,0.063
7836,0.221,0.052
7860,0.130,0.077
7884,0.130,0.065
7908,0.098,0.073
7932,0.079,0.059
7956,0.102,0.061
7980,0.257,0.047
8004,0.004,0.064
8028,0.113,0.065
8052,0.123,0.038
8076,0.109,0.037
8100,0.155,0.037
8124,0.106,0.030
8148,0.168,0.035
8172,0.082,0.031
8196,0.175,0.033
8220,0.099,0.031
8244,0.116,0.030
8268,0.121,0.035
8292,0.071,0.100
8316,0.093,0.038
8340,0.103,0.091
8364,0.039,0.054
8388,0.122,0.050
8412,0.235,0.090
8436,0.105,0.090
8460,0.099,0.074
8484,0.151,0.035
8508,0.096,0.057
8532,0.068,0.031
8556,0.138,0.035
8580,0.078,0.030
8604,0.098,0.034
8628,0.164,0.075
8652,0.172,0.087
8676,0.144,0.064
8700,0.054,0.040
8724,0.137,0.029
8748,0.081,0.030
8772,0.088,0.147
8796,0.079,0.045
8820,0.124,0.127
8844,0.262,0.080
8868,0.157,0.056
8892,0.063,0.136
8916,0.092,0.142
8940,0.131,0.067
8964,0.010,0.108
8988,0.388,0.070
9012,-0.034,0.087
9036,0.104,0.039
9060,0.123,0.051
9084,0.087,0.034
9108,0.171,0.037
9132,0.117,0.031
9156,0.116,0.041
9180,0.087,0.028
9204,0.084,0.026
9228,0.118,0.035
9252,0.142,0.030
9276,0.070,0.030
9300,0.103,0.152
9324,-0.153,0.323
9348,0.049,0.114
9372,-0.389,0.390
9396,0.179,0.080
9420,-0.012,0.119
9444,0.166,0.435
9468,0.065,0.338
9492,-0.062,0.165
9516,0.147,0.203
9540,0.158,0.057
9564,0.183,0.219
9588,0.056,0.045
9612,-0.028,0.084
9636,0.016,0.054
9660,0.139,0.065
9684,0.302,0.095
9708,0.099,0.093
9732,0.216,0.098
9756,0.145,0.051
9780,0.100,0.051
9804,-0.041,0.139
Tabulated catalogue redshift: 0.794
